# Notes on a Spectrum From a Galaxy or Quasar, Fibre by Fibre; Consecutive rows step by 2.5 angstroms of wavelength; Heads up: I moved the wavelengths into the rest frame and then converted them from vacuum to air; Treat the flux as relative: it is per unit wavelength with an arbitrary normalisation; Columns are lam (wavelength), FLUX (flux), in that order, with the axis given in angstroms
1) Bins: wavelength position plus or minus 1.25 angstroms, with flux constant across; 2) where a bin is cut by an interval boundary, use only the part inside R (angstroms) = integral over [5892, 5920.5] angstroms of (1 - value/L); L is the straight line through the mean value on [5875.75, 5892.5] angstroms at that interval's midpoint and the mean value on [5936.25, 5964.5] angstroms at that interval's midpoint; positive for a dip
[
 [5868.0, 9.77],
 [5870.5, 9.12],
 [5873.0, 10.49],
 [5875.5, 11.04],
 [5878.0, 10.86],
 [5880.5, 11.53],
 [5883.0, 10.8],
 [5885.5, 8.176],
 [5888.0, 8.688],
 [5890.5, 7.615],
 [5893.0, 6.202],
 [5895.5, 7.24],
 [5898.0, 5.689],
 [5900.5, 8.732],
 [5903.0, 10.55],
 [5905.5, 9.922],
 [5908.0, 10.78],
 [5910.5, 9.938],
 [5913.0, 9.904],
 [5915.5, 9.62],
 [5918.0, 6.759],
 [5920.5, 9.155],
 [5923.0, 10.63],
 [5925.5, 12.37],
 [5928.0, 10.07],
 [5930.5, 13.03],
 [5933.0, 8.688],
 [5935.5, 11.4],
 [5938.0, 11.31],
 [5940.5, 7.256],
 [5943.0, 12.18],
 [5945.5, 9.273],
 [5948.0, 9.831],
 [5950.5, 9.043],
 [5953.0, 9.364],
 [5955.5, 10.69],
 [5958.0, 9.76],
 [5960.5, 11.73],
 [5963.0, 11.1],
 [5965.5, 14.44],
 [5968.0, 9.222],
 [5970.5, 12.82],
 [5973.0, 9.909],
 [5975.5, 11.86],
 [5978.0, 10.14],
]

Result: 3.1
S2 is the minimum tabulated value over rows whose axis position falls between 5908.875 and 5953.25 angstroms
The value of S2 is 6.759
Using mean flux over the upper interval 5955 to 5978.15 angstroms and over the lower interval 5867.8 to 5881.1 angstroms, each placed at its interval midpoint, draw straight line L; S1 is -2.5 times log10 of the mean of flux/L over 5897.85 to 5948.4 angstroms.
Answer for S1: 0.10 mag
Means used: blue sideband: 10.5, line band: 9.95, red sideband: 11.2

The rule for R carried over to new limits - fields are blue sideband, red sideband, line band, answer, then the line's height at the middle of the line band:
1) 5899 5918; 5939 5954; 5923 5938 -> -2.4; 9.58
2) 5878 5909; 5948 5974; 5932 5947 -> 0.2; 10.2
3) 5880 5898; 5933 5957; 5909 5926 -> -1.0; 9.14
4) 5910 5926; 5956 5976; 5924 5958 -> 0.3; 10.4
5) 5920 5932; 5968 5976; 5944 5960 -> 1.9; 11.1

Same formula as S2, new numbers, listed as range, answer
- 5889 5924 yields 5.689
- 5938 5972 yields 7.256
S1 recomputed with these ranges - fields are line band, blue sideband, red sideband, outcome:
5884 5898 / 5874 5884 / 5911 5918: 0.36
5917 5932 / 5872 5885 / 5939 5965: 0.00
